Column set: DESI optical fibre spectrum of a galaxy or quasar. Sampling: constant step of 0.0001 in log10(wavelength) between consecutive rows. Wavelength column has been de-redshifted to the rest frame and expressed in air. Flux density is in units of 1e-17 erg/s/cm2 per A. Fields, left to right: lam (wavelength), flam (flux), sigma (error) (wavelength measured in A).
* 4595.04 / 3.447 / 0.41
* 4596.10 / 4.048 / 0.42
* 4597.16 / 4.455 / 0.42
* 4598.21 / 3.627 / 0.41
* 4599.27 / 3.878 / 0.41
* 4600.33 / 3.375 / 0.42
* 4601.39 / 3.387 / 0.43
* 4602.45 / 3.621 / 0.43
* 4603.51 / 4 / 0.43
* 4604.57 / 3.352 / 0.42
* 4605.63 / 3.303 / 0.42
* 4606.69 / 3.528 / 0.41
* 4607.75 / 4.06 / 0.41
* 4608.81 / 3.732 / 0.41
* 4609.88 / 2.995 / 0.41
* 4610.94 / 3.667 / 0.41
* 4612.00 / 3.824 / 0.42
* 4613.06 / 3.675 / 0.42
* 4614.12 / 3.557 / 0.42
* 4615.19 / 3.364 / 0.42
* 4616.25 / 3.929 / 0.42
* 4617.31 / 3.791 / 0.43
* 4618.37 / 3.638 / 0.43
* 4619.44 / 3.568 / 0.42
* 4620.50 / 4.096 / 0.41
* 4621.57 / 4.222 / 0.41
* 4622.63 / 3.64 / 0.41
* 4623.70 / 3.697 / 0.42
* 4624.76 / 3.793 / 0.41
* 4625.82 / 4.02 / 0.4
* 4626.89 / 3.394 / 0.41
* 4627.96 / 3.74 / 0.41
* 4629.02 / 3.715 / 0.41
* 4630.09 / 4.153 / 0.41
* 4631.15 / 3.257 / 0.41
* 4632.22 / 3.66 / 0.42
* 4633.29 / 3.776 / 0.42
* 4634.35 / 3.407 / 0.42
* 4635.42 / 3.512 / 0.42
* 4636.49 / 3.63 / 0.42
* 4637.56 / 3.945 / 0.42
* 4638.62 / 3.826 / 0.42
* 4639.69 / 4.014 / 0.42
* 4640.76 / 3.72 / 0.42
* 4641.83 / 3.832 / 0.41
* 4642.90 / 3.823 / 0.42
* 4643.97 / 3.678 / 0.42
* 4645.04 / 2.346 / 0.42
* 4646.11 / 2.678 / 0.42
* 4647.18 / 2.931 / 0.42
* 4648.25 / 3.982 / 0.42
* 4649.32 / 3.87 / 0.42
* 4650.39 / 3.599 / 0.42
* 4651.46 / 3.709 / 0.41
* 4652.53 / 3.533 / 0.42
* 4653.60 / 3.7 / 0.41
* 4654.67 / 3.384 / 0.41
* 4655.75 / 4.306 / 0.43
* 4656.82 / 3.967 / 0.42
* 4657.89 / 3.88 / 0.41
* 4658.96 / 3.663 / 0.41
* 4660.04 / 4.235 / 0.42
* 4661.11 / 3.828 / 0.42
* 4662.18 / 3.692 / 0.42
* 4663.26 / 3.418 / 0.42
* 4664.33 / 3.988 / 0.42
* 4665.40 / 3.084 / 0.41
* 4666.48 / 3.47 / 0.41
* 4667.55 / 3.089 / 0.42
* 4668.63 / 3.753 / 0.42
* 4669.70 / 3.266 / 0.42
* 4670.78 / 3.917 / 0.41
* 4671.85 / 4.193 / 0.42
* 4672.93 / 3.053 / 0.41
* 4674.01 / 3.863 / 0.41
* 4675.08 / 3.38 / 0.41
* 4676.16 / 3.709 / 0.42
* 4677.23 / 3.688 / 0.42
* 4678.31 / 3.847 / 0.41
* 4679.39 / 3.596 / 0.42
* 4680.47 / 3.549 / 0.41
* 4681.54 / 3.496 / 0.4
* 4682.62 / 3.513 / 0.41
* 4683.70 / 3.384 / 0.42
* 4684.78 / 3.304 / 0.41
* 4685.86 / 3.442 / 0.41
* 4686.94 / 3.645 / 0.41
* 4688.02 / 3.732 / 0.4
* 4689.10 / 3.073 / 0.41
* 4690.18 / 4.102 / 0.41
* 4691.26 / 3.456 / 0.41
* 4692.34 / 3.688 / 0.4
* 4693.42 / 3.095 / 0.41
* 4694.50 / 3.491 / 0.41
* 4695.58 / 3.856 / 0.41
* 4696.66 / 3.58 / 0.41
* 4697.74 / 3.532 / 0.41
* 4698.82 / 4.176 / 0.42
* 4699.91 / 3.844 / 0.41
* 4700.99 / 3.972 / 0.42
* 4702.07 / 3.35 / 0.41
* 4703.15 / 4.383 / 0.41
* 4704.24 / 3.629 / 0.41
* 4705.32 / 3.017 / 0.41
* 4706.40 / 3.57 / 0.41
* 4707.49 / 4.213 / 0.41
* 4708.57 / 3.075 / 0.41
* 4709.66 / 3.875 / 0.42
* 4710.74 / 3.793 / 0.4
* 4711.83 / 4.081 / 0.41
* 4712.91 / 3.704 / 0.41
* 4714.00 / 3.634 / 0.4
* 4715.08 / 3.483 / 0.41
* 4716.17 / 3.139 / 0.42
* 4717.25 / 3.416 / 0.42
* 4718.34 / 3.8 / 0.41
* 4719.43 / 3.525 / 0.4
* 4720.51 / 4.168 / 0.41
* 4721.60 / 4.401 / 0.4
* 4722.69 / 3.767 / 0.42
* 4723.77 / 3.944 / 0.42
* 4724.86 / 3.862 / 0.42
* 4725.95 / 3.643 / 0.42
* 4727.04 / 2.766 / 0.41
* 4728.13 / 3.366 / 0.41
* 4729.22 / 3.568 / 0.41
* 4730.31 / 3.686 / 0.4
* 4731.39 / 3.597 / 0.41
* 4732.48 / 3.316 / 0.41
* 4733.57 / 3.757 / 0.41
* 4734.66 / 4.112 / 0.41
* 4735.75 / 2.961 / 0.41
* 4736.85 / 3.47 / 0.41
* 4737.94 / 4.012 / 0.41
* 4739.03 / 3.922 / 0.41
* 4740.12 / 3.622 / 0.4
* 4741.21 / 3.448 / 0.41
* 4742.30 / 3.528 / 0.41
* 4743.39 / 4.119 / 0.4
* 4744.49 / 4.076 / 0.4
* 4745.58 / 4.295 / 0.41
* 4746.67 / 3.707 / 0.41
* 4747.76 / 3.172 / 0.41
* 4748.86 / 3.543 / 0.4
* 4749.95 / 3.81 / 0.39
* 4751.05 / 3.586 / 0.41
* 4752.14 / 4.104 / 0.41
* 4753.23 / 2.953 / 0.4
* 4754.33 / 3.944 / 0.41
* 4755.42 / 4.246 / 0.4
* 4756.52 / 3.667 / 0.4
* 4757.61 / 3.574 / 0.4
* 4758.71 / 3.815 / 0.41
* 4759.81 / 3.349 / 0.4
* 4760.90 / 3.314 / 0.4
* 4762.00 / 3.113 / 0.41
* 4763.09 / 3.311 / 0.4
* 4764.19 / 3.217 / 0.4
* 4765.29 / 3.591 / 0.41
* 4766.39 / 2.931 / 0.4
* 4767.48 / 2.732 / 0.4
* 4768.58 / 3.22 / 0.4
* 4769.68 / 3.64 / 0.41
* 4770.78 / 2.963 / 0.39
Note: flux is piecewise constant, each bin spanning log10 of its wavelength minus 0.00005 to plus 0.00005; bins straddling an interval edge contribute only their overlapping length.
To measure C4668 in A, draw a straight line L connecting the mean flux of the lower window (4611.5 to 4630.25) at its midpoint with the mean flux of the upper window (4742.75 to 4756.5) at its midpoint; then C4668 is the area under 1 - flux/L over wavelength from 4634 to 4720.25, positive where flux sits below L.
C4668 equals 3.42 A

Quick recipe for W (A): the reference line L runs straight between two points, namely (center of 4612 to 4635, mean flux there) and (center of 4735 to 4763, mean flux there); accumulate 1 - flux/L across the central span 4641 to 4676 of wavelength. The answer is 1.0 A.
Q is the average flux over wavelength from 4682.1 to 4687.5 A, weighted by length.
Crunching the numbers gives 3.45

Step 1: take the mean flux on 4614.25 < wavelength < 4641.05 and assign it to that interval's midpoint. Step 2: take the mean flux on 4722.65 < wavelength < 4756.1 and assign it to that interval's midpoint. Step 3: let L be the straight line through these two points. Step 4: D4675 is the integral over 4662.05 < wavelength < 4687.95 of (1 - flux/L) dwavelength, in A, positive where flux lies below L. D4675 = 1.1 A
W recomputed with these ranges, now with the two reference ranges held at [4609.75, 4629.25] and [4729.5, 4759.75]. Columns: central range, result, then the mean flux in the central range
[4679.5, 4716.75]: 0.9 A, 3.61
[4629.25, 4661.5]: 0.4 A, 3.66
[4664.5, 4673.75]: 0.5 A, 3.51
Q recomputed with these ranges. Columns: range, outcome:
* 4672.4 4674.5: 3.44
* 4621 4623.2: 3.92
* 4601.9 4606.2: 3.57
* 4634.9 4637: 3.57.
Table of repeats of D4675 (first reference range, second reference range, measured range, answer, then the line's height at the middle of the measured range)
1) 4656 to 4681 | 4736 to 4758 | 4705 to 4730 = 0.4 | 3.71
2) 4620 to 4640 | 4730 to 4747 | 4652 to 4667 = 0.1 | 3.75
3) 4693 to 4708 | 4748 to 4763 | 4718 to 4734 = -0.1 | 3.65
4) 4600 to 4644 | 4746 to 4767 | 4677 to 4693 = 0.2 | 3.61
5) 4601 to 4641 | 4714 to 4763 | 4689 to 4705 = -0.1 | 3.66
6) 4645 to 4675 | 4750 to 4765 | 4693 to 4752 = -1.7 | 3.58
